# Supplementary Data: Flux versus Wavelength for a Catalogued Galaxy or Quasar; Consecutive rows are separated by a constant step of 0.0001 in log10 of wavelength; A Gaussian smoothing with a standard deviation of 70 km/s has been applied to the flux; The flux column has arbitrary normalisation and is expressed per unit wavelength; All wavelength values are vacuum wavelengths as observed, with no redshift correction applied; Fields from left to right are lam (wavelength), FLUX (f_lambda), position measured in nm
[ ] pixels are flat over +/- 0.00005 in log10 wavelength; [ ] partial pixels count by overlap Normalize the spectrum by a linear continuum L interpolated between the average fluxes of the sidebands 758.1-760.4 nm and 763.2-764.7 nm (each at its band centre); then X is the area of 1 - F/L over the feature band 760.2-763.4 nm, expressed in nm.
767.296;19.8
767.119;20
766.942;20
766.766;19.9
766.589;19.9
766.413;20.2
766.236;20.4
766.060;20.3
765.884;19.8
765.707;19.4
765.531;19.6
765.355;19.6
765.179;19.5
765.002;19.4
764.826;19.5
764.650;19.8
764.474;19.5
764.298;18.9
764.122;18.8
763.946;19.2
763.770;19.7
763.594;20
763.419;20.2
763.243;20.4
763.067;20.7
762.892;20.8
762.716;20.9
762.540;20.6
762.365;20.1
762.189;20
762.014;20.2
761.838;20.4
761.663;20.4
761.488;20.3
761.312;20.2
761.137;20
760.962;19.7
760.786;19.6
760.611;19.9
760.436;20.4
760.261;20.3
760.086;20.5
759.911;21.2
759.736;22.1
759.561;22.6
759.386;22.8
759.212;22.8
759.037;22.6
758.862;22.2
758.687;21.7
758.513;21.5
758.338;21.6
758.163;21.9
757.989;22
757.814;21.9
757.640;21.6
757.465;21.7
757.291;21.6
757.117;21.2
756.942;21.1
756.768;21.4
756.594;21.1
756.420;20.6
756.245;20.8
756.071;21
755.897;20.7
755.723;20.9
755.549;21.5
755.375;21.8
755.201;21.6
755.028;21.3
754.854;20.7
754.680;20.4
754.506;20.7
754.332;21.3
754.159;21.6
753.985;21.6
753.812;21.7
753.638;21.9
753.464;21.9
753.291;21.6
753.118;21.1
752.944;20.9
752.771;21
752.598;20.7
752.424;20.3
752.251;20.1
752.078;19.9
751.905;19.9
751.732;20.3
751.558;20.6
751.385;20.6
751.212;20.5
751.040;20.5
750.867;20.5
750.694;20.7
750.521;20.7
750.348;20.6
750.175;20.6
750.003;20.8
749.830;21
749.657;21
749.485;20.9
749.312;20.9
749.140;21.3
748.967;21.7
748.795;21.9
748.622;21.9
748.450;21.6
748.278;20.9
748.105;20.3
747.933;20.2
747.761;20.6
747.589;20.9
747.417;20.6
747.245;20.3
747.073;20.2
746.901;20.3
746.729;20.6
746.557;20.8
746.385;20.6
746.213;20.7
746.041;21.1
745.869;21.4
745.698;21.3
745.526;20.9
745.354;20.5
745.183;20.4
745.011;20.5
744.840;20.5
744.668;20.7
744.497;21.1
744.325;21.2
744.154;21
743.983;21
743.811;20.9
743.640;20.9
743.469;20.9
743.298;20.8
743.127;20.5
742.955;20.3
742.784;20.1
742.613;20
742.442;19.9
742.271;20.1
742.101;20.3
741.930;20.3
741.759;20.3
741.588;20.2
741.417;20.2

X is 0.05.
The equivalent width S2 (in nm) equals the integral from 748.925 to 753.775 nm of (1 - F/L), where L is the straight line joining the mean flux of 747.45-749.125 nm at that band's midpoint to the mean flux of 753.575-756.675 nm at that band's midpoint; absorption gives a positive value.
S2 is 0.08 nm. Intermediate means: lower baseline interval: 21.1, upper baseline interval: 21.2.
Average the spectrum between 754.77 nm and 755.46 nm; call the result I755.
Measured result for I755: 21.4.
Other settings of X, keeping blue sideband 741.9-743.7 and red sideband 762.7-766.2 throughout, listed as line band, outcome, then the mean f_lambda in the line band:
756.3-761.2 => -0.34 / 21.3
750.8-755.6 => -0.20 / 20.9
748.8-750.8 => -0.08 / 21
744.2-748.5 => -0.09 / 20.7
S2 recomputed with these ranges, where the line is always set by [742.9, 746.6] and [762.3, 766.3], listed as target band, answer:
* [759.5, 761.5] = -0.05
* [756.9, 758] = -0.07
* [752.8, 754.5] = -0.09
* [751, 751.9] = 0.00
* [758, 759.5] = -0.15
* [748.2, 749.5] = -0.05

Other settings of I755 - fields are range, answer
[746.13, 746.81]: 20.7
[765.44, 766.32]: 19.9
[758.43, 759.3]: 22.2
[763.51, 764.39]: 19.3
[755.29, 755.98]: 21.2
